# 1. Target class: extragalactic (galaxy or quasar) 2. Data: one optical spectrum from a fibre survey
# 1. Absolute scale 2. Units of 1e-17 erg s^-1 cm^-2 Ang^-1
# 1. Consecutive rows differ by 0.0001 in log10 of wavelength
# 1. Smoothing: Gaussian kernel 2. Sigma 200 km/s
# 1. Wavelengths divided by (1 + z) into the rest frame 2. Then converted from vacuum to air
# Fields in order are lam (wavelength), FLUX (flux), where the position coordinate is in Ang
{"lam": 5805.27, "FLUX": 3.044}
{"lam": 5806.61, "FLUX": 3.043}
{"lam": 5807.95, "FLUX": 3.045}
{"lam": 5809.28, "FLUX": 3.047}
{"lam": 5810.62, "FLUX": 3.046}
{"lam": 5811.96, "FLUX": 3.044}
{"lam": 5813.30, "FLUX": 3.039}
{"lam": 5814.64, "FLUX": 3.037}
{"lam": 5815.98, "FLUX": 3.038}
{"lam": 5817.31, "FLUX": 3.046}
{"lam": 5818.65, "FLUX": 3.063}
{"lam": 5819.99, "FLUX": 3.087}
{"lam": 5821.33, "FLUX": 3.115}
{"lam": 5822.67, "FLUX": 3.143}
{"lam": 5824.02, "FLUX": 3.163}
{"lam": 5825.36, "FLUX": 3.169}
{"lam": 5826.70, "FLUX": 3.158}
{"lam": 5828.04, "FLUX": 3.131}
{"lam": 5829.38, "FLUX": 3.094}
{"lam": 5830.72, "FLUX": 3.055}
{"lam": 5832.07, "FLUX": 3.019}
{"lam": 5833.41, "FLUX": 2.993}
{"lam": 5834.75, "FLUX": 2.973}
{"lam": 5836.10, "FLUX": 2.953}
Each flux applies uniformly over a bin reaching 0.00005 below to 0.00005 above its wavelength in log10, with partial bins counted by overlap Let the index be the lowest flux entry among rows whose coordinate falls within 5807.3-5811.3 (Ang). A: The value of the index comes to 3.045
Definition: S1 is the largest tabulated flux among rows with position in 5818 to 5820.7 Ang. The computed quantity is 3.087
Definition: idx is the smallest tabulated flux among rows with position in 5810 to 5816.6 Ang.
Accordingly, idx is 3.037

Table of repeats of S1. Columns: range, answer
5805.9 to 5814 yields 3.047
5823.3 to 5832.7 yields 3.169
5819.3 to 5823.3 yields 3.143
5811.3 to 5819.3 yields 3.063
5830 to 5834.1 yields 3.055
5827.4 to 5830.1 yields 3.131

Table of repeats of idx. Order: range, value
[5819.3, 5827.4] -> 3.087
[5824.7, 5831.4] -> 3.055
